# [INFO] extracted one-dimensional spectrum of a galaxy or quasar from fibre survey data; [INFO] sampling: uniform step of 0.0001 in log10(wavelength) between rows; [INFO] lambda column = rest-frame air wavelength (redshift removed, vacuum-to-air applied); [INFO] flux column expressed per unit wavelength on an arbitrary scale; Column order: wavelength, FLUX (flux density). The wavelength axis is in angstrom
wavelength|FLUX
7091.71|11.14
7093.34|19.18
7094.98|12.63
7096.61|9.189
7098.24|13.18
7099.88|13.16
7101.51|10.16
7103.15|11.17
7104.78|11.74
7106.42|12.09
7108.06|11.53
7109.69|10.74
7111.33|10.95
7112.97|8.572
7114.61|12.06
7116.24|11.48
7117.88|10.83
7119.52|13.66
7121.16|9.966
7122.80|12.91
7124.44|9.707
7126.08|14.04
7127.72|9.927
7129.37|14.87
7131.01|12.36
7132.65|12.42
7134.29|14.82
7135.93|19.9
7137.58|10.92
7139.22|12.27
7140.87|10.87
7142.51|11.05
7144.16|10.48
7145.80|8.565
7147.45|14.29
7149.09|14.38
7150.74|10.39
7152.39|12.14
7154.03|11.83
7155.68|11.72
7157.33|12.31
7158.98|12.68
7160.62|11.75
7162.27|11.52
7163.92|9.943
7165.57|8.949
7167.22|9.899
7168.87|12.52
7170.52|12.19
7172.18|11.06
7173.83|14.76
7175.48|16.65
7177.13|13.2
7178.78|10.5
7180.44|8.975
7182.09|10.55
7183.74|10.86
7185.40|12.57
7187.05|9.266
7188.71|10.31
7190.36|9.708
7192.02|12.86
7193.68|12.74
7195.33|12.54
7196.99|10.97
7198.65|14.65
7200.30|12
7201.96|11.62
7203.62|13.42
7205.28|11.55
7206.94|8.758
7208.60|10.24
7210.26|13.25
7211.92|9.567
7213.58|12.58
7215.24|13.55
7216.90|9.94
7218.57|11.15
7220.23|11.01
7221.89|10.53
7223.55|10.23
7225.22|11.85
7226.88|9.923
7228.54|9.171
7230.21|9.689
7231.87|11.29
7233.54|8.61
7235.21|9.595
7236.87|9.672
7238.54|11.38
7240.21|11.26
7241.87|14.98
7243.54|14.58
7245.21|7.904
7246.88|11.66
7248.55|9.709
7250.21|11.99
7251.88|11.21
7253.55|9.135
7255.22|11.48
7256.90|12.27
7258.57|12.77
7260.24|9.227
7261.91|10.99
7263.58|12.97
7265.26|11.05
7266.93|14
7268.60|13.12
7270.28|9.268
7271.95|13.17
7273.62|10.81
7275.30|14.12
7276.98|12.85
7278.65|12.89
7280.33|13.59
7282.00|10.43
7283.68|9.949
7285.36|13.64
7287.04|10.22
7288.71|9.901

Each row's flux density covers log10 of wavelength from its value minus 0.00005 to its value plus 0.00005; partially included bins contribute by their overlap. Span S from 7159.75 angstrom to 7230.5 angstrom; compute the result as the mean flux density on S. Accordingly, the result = 11.4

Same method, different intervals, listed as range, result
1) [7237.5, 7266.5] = 11.5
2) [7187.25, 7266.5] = 11.2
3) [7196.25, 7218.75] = 11.7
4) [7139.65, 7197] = 11.6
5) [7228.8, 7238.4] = 9.84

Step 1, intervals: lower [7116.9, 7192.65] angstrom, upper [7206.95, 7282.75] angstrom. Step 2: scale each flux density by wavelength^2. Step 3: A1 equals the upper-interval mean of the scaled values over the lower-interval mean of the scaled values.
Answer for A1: 0.98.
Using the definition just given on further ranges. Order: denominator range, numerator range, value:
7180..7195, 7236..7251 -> 1.06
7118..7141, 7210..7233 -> 0.88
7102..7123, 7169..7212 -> 1.06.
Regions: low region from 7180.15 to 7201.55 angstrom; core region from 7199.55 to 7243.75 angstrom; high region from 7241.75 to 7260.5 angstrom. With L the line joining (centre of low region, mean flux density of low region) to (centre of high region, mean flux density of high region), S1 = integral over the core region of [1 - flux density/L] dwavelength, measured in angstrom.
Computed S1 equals 1.09 angstrom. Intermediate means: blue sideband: 11.5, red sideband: 11.3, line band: 11.1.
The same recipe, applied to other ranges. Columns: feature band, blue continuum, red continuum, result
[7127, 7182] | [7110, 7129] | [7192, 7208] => -2.2 angstrom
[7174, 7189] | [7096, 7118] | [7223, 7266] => -0.7 angstrom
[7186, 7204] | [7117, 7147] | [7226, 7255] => -0.7 angstrom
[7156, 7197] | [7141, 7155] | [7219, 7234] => -1.6 angstrom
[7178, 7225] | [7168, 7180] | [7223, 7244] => 2.5 angstrom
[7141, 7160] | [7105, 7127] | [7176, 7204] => -0.4 angstrom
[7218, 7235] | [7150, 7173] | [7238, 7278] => 1.9 angstrom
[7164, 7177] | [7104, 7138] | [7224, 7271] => -0.5 angstrom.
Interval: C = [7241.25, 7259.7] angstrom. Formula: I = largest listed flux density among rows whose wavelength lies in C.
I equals 14.98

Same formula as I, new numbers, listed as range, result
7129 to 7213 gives 19.9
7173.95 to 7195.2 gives 16.65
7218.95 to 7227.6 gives 11.85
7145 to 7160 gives 14.38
